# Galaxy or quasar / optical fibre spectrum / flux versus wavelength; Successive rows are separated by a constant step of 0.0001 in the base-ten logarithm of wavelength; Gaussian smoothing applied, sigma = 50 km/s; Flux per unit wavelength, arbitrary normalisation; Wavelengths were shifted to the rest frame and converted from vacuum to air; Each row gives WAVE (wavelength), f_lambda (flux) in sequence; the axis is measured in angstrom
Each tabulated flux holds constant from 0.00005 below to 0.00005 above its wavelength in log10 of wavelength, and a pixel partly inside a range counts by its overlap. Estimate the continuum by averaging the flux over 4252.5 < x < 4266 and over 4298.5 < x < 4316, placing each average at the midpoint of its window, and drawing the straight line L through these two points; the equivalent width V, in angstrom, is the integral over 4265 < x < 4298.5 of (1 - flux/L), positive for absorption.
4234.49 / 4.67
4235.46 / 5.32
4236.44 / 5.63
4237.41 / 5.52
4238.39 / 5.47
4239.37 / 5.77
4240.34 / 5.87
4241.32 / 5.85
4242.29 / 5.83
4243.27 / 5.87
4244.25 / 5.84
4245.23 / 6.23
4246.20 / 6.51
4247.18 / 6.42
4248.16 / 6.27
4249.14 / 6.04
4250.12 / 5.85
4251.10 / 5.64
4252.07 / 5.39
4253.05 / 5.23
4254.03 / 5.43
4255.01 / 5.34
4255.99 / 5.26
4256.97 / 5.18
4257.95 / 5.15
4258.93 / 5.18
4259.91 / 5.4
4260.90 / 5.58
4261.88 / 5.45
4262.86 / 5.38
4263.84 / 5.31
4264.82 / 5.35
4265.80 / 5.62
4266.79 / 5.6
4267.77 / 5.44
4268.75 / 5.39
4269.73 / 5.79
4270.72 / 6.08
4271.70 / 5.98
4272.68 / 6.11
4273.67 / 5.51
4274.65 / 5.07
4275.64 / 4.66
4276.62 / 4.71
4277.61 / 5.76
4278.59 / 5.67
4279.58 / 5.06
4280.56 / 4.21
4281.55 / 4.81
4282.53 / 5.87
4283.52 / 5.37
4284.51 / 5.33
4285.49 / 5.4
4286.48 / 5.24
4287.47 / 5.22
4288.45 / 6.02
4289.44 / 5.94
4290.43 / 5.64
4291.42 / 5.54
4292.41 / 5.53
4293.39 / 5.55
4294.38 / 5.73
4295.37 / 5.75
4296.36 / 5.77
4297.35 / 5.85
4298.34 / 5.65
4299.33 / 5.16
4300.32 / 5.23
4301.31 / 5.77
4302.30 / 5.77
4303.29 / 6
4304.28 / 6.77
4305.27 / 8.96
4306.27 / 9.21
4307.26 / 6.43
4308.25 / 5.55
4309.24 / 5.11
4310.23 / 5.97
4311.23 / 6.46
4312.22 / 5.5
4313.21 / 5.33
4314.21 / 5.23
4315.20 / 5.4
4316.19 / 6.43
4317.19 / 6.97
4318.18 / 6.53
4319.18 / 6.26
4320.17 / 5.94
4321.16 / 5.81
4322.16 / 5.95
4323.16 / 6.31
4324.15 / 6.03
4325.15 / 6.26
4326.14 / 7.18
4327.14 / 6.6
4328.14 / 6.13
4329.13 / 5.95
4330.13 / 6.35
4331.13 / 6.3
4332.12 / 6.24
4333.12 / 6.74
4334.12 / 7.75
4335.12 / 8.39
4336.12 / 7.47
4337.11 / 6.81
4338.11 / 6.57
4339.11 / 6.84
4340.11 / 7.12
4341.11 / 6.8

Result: 1.2 angstrom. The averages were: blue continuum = 5.34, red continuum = 6.11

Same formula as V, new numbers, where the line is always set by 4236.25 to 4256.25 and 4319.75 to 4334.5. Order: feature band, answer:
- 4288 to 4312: 0.46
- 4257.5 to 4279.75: 1.84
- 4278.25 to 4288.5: 1.35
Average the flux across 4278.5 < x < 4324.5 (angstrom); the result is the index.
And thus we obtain 5.86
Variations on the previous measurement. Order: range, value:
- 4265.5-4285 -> 5.4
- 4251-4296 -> 5.43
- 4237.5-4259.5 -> 5.71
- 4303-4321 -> 6.33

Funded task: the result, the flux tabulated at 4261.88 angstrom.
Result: 5.45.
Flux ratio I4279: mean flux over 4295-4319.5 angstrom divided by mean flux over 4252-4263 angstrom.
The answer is 1.15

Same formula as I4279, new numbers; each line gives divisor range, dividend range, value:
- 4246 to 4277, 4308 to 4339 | 1.14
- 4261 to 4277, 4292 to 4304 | 1.04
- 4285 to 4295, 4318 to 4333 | 1.12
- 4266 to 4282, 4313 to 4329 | 1.15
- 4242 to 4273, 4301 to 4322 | 1.11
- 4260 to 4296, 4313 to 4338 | 1.18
